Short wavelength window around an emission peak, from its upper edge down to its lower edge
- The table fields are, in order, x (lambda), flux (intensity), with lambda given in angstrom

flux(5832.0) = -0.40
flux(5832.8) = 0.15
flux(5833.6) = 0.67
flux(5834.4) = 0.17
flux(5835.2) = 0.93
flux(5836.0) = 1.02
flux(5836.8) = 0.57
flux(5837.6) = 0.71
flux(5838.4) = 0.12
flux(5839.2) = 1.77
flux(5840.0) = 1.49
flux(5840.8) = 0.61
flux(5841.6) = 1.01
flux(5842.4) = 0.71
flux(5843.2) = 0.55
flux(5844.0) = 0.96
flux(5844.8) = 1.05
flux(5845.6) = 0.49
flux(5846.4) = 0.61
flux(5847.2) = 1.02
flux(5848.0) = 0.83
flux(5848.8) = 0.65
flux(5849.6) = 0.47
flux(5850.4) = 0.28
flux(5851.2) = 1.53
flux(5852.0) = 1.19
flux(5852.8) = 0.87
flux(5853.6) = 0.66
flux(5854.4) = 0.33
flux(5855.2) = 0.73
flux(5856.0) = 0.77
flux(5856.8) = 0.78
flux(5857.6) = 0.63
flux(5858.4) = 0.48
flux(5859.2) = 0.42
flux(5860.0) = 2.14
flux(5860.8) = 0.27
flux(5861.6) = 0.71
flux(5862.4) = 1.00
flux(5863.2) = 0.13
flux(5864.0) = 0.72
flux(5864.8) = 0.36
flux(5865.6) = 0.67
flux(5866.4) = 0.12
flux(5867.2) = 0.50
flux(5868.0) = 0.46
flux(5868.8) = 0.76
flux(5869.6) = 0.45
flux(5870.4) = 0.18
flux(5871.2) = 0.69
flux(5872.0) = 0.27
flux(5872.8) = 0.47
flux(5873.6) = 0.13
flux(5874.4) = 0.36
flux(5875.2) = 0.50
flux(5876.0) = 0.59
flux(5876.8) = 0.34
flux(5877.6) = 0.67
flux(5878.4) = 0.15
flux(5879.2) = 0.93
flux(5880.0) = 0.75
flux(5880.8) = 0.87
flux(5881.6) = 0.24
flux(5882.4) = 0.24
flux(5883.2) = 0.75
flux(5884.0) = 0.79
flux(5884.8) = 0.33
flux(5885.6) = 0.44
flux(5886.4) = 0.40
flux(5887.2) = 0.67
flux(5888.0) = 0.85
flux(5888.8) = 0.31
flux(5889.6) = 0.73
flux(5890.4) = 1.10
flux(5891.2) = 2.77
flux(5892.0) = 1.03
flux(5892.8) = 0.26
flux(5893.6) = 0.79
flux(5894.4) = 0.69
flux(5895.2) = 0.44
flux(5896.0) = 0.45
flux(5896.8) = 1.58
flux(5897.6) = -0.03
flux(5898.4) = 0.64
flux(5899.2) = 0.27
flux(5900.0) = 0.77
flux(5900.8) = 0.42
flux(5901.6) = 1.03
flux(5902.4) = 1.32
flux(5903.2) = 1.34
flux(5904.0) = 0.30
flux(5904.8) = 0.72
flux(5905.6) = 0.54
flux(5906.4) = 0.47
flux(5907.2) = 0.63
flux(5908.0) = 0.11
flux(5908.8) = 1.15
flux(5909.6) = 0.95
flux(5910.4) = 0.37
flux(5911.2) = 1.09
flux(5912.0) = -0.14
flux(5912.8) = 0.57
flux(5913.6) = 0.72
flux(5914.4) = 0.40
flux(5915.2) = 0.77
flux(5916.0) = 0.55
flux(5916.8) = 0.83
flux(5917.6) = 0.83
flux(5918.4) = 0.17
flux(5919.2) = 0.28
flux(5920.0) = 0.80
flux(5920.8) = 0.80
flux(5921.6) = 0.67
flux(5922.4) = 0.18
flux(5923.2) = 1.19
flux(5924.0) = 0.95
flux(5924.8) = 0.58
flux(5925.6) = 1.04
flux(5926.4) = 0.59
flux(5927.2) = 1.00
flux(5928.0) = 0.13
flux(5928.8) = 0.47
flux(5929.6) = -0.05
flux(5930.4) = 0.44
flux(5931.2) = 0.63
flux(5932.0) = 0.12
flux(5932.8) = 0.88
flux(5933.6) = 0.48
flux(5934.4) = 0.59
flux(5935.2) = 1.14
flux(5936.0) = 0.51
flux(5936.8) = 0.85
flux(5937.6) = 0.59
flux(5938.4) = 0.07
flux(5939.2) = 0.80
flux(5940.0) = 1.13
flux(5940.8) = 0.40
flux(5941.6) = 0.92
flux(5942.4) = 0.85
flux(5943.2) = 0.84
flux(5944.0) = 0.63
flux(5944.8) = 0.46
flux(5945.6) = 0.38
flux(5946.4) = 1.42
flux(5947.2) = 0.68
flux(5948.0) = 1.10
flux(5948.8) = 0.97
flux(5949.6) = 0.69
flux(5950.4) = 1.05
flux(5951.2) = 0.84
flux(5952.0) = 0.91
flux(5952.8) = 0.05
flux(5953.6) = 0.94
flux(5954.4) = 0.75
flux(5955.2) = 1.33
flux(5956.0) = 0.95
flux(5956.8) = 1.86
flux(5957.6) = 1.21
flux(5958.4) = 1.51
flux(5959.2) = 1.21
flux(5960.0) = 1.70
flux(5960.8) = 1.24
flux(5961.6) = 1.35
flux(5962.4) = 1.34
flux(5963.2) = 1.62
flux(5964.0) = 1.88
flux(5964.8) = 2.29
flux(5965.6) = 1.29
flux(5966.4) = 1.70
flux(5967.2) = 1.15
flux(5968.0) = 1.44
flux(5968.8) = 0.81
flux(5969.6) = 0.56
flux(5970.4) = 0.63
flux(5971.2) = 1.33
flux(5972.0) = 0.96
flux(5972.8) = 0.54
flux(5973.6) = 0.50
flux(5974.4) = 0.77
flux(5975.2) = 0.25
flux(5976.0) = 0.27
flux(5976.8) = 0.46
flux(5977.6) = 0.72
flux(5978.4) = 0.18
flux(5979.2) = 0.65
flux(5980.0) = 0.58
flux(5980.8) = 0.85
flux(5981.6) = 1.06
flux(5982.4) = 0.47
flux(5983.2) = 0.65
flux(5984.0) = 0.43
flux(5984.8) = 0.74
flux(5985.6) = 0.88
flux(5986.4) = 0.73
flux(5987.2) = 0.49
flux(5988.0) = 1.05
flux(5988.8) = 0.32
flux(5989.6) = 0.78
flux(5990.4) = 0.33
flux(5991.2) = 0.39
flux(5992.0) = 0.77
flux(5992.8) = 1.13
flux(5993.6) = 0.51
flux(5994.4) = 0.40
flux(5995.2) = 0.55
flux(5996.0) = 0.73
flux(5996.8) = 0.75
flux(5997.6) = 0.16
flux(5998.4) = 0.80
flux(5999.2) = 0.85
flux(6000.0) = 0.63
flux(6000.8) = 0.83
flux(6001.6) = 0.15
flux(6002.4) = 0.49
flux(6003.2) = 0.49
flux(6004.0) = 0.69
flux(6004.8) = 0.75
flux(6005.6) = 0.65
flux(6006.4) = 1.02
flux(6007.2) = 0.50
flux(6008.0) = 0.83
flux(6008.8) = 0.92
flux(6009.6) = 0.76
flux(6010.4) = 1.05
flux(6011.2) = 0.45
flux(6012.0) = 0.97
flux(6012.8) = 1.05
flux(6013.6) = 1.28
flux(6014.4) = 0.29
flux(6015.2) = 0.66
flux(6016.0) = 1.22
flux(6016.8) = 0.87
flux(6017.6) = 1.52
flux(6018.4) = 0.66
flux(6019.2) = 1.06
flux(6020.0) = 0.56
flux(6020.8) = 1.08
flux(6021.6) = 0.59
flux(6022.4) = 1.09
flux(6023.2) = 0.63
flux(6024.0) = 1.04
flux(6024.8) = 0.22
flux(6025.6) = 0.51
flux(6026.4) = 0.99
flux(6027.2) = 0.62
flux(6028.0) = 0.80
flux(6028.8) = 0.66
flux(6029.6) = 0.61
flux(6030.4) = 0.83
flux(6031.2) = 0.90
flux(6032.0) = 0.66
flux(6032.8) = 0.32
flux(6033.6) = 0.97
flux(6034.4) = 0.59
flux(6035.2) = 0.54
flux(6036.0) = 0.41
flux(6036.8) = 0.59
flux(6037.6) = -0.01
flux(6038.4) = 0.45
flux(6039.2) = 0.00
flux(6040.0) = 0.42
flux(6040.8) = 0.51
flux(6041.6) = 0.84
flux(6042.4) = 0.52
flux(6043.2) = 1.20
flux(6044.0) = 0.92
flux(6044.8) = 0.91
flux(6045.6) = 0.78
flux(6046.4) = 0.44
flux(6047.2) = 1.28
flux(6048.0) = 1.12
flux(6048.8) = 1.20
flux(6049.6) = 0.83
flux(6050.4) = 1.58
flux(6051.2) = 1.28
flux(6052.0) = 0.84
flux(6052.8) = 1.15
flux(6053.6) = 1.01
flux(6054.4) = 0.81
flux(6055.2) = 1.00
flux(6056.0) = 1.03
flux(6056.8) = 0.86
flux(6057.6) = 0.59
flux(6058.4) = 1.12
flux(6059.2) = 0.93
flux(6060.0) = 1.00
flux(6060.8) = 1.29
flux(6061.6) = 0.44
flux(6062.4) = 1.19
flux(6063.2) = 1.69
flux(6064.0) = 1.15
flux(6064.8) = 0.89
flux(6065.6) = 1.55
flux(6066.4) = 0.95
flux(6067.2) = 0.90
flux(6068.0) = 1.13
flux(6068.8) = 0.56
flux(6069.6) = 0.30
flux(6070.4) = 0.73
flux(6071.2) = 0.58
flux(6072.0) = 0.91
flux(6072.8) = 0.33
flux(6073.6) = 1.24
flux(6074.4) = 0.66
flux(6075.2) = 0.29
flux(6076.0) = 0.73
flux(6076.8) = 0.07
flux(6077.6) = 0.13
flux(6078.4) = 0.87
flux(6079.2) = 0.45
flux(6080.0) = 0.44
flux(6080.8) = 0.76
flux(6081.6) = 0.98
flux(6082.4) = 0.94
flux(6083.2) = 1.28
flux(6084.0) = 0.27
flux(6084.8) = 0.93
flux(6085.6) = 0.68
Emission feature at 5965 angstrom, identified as [O II]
